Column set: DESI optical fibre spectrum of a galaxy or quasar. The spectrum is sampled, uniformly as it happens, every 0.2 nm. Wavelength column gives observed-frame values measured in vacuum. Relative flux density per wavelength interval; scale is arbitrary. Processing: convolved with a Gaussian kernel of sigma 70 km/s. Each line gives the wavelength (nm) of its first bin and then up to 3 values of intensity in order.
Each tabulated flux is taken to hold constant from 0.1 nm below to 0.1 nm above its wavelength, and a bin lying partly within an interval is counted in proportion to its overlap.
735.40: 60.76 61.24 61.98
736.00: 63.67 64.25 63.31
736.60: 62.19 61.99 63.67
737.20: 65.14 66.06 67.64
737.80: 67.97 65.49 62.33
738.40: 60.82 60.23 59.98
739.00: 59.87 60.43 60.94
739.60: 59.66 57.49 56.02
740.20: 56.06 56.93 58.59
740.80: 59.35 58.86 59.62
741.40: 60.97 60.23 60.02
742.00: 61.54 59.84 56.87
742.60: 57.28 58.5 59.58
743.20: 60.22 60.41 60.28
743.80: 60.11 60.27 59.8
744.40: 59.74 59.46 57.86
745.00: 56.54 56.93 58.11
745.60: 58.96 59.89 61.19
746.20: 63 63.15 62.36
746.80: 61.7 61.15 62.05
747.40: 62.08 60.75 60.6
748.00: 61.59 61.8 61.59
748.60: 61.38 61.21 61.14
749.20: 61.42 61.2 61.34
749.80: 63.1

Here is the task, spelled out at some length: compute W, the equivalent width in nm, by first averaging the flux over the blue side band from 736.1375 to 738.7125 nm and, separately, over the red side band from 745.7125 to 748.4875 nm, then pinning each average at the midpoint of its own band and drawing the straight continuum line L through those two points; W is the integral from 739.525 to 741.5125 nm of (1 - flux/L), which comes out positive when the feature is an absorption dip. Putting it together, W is 0.15 nm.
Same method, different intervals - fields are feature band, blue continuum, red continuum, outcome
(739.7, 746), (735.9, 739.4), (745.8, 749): 0.34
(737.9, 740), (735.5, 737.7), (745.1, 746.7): 0.08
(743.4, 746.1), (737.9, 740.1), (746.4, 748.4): 0.09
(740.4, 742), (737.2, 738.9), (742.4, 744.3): 0.04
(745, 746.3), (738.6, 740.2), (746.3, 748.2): 0.04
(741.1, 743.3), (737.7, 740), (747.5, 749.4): 0.06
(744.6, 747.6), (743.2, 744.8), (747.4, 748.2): 0.01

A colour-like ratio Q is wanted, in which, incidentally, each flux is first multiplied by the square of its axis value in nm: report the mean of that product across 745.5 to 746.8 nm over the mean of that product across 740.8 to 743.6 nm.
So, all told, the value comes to 1.0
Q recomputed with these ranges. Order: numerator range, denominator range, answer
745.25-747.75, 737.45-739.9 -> 1.01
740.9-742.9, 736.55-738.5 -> 0.93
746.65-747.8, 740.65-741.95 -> 1.04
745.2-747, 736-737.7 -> 0.97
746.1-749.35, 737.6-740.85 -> 1.05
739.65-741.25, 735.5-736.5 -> 0.93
